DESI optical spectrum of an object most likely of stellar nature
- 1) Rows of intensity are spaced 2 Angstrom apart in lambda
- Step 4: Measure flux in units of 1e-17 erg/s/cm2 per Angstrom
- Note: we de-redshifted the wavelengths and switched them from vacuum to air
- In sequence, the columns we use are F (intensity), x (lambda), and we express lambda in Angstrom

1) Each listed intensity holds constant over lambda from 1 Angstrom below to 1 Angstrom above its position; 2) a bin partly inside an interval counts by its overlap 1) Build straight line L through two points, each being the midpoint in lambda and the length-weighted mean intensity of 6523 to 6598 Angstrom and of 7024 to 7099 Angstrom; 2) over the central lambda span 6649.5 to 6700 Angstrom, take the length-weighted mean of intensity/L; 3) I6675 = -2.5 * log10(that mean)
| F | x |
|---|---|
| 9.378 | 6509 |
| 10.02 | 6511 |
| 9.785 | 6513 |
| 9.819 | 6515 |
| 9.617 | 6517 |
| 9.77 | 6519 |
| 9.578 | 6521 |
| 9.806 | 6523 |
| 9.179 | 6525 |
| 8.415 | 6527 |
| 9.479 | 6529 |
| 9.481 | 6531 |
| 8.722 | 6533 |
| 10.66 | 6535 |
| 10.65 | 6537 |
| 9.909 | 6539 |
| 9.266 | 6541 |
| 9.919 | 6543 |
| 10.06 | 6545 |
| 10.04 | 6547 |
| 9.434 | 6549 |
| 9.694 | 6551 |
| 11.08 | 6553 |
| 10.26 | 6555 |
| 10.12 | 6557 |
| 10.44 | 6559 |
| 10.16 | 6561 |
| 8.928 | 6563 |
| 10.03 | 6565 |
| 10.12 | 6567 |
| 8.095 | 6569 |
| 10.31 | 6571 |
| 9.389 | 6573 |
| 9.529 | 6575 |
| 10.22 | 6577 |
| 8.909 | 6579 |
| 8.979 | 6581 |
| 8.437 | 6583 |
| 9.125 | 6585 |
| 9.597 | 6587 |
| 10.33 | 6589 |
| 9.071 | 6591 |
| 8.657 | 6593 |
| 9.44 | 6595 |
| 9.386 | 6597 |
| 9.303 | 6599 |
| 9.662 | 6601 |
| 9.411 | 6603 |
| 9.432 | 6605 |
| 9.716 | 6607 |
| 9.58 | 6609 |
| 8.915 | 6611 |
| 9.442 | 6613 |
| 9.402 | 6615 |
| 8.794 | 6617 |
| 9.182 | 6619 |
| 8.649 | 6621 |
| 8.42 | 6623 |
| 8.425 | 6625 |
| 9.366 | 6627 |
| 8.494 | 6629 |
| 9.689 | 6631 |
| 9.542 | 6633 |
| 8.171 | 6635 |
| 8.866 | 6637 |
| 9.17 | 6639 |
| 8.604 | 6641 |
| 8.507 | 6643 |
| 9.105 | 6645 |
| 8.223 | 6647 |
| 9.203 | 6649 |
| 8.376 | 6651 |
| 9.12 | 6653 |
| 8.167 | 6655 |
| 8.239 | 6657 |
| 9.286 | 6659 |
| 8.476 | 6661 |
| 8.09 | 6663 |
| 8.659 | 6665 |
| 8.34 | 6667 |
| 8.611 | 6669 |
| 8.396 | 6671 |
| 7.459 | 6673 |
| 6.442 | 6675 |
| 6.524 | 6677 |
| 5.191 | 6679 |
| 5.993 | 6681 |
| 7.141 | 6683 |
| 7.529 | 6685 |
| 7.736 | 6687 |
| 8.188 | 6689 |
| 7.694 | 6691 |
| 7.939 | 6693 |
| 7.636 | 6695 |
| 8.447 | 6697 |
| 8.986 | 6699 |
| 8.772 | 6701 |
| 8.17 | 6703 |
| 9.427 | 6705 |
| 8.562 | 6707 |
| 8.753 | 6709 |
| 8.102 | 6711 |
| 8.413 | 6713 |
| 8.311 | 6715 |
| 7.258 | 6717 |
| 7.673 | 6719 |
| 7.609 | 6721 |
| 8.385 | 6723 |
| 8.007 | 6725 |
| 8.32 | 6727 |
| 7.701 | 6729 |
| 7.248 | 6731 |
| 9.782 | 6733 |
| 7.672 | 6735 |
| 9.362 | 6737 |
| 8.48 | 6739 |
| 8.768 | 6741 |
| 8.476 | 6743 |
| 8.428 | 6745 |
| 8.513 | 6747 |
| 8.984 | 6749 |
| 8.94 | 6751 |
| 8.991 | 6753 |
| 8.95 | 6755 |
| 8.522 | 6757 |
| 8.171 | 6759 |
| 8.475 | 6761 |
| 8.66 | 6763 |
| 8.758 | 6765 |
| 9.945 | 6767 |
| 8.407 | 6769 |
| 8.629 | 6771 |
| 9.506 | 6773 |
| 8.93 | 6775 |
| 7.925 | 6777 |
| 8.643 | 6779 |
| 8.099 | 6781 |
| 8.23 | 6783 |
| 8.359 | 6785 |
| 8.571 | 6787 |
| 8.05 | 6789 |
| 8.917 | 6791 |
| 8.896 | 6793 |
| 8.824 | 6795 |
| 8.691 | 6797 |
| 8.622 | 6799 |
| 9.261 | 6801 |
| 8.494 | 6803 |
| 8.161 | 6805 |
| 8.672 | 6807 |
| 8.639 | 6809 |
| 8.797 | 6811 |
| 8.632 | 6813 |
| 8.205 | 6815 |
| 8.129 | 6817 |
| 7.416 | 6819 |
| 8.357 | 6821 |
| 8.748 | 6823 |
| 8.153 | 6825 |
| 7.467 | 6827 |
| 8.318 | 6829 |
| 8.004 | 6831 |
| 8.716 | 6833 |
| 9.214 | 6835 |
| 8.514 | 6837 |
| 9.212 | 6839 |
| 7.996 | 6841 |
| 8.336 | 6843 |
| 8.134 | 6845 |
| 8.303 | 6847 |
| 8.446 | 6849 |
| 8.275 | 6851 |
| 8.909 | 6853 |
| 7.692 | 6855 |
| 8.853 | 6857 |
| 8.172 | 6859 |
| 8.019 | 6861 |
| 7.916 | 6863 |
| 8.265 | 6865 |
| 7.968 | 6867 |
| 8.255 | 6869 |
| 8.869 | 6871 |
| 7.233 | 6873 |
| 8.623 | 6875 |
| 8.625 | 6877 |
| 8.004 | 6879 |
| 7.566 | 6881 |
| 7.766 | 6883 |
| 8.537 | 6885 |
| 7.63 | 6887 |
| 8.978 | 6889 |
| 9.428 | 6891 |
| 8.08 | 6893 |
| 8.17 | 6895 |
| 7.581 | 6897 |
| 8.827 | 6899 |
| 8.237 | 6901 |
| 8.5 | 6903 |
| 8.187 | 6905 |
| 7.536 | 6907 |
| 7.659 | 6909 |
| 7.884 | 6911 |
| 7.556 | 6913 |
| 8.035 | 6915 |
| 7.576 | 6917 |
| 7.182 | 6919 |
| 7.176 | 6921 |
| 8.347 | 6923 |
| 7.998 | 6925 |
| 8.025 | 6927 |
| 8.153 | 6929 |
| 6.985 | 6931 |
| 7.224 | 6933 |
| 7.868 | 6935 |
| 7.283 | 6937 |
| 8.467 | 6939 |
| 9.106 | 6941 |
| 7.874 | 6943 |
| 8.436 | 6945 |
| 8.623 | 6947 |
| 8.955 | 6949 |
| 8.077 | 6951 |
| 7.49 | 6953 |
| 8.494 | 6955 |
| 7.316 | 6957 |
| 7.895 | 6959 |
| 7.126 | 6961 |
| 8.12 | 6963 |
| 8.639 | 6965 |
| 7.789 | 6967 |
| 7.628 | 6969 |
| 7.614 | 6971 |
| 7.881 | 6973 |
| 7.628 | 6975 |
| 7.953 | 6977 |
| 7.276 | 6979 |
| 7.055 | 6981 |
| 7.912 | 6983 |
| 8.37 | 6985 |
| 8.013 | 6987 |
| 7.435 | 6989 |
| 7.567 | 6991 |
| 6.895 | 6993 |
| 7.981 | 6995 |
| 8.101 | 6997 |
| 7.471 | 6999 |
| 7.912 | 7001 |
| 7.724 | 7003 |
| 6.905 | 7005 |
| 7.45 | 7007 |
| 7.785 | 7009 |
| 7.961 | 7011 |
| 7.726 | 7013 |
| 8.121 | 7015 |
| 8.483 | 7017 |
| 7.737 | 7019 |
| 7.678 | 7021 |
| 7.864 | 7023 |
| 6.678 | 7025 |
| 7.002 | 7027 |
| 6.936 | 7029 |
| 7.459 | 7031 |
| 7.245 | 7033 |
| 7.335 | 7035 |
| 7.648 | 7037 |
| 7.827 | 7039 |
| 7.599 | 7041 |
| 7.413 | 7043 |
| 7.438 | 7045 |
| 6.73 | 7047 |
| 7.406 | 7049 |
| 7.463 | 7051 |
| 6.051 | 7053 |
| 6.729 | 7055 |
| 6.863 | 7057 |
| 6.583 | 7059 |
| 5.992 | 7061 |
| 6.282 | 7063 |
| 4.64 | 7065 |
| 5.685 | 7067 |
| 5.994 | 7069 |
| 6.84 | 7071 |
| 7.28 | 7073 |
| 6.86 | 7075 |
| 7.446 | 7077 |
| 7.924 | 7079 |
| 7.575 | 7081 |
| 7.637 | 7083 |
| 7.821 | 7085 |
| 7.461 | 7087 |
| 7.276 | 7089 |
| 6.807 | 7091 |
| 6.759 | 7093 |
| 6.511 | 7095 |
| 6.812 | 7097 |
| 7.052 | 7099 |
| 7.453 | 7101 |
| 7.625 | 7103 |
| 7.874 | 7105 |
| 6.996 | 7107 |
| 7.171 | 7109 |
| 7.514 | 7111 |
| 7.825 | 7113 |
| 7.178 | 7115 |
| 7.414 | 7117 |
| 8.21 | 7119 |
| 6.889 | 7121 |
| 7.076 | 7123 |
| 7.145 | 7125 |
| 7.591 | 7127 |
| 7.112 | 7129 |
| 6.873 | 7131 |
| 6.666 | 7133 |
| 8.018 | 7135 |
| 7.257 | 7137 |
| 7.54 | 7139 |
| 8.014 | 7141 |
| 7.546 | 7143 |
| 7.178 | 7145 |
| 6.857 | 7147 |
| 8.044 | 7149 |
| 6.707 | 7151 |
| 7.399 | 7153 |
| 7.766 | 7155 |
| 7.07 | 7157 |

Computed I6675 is 0.15 mag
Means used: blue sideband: 9.61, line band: 7.88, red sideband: 6.97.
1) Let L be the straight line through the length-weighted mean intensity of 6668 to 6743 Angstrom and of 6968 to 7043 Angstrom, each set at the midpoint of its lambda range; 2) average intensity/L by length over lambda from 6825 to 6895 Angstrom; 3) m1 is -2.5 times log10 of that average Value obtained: -0.07 mag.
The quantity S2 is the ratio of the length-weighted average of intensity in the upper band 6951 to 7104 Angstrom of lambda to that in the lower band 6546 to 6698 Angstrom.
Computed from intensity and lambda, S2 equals 0.83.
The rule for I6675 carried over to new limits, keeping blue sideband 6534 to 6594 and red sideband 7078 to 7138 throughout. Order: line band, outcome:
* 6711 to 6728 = 0.131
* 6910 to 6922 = 0.082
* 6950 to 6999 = 0.021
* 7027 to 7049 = 0.040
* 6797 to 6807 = 0.003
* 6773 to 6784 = 0.038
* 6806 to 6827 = 0.035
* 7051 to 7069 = 0.216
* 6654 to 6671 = 0.098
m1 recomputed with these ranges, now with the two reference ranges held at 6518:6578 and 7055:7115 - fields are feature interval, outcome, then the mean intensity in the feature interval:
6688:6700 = 0.11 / 8.15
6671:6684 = 0.35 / 6.61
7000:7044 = -0.04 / 7.57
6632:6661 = 0.06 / 8.75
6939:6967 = -0.07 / 8.16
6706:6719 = 0.09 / 8.19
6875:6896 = -0.04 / 8.29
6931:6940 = 0.02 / 7.63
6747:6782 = -0.01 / 8.73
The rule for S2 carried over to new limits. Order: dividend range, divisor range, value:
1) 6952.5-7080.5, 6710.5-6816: 0.87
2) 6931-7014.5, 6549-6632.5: 0.83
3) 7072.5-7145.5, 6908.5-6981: 0.93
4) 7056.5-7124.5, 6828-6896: 0.85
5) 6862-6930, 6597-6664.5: 0.90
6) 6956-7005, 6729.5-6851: 0.90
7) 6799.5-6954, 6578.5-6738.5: 0.96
